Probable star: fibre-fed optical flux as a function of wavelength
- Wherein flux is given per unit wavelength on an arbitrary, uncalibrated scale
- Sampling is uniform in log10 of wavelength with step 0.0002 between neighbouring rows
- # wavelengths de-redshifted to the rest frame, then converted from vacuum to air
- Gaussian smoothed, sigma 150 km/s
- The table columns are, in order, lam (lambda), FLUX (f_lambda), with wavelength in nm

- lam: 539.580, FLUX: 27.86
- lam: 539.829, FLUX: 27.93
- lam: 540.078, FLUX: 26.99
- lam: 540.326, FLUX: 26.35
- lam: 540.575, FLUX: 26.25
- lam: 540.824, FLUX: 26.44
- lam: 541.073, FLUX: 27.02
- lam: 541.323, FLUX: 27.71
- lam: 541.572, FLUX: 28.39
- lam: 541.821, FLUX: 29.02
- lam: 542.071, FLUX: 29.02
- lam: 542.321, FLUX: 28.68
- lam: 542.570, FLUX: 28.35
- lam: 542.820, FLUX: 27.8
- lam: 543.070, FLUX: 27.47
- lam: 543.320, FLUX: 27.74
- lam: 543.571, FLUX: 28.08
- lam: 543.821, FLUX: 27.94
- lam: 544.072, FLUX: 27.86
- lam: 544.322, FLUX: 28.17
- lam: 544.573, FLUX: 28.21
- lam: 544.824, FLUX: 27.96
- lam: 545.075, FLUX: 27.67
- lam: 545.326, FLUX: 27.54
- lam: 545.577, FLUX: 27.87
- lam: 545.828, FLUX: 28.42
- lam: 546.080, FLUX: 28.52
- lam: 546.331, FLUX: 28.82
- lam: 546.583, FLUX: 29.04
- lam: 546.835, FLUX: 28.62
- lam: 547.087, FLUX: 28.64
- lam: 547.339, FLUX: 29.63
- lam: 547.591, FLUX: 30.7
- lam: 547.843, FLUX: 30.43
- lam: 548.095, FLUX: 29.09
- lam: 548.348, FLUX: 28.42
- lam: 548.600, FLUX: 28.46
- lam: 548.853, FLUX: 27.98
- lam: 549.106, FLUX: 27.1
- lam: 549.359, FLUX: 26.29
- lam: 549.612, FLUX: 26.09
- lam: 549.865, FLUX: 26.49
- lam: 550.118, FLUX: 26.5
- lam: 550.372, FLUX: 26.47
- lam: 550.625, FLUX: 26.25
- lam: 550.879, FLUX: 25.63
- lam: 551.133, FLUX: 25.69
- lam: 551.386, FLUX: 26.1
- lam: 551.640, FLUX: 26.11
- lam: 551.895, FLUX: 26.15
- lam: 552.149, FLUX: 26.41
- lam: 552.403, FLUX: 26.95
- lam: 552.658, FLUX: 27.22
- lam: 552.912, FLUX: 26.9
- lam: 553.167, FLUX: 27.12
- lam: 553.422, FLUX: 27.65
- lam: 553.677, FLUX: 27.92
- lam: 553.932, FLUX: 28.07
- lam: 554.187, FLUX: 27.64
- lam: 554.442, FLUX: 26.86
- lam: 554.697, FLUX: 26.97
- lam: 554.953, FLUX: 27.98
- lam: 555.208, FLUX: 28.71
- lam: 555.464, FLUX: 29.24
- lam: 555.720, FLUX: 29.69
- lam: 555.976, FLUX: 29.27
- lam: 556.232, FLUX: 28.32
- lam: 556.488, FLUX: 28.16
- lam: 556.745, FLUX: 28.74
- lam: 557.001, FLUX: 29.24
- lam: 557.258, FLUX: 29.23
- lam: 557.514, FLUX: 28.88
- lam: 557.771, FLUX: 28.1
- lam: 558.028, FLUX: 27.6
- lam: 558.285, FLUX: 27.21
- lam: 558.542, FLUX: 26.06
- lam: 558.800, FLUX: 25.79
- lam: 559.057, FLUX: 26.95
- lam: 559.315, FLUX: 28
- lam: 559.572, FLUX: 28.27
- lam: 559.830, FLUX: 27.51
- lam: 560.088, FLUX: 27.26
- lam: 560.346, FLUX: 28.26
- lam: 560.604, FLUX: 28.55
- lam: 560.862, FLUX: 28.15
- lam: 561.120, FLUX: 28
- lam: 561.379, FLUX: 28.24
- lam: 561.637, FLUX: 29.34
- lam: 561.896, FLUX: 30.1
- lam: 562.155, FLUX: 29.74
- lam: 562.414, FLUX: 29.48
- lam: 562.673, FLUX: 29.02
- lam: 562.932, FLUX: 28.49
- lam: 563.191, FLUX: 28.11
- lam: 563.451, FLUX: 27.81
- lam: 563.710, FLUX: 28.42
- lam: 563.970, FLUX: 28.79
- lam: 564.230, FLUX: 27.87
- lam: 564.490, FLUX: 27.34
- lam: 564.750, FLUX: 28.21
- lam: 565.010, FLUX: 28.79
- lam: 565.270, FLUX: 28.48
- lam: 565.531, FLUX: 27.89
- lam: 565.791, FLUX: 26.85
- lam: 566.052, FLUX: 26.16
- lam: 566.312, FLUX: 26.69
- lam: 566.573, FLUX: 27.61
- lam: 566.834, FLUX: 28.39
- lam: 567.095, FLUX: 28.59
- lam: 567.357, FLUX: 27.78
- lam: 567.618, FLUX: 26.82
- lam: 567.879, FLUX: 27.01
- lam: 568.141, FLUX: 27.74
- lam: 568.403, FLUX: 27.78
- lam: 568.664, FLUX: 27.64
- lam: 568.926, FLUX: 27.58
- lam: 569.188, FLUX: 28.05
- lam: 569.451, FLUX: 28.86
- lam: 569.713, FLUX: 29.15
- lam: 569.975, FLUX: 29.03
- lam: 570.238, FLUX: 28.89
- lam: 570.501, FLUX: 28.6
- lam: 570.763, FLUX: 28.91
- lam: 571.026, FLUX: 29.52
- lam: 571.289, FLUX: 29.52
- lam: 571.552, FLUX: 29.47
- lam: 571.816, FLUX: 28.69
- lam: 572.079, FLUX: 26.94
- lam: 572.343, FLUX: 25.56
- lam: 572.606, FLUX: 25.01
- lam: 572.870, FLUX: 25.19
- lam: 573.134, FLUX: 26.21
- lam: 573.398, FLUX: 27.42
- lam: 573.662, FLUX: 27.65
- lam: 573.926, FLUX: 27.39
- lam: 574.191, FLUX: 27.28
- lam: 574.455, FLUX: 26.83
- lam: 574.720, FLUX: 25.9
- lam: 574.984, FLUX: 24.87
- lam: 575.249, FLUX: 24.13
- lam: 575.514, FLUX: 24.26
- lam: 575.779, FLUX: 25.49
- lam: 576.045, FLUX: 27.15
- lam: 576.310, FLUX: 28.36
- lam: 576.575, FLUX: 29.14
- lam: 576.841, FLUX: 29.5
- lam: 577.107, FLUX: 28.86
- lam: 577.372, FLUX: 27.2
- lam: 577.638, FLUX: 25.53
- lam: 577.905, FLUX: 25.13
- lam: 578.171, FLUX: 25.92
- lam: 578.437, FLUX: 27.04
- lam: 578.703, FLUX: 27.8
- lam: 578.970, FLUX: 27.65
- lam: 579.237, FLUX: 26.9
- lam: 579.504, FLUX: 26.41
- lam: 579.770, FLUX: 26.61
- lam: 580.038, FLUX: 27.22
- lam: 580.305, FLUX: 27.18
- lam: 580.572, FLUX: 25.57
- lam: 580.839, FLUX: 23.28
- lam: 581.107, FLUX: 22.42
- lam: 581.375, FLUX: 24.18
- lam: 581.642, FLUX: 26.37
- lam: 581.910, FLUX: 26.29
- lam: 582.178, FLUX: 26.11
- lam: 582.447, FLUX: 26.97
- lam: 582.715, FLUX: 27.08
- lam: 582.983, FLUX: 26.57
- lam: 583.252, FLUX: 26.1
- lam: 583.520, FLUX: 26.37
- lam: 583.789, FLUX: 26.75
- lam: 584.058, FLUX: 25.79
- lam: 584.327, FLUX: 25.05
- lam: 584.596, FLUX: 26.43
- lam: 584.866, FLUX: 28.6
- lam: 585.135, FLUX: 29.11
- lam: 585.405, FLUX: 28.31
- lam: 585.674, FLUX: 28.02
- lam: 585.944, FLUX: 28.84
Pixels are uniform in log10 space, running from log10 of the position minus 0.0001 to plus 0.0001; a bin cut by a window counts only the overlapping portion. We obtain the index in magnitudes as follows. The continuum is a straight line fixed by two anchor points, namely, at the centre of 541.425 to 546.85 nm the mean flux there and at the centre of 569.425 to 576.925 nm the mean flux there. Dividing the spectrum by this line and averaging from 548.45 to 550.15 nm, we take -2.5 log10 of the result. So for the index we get 0.041 mag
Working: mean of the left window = 28.2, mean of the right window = 27.4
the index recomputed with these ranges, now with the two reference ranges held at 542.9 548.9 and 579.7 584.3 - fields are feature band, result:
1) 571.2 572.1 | -0.09 mag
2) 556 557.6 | -0.04 mag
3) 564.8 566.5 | -0.02 mag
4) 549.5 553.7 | 0.06 mag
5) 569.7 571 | -0.09 mag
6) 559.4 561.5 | -0.02 mag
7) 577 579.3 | -0.03 mag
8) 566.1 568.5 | -0.02 mag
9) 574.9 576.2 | 0.05 mag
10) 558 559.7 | 0.02 mag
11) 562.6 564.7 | -0.04 mag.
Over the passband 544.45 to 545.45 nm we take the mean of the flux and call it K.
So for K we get 27.8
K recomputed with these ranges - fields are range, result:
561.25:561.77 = 28.8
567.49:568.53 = 27.3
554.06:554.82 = 27.2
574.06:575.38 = 25.8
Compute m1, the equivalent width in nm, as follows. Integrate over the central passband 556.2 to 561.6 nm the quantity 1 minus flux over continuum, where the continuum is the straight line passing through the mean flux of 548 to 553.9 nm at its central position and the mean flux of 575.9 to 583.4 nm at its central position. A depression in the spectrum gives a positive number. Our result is -0.23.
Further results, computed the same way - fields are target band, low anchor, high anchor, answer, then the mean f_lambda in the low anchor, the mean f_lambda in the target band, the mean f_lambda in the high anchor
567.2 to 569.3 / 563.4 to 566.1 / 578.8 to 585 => 0.001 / 27.9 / 27.6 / 26.2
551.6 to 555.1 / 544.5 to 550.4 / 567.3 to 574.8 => 0.107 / 28.1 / 27.2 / 27.7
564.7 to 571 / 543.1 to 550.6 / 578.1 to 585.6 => -0.212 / 28.1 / 28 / 26.5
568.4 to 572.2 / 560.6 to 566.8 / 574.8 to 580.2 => -0.148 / 28.3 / 28.6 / 26.8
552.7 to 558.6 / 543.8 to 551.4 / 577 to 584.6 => -0.135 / 27.8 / 28.1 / 26.2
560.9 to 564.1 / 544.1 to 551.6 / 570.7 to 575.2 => -0.161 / 27.8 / 28.8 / 27.1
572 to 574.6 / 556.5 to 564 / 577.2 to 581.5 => 0.019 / 28.2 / 26.5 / 26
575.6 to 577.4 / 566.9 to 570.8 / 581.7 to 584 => -0.044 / 28.1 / 27.9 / 26.5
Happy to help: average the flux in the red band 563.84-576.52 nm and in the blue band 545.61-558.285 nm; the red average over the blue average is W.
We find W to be 1.0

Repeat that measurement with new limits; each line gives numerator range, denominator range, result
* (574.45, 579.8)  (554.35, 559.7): 0.95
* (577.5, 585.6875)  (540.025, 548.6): 0.94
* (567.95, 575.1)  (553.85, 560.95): 0.99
